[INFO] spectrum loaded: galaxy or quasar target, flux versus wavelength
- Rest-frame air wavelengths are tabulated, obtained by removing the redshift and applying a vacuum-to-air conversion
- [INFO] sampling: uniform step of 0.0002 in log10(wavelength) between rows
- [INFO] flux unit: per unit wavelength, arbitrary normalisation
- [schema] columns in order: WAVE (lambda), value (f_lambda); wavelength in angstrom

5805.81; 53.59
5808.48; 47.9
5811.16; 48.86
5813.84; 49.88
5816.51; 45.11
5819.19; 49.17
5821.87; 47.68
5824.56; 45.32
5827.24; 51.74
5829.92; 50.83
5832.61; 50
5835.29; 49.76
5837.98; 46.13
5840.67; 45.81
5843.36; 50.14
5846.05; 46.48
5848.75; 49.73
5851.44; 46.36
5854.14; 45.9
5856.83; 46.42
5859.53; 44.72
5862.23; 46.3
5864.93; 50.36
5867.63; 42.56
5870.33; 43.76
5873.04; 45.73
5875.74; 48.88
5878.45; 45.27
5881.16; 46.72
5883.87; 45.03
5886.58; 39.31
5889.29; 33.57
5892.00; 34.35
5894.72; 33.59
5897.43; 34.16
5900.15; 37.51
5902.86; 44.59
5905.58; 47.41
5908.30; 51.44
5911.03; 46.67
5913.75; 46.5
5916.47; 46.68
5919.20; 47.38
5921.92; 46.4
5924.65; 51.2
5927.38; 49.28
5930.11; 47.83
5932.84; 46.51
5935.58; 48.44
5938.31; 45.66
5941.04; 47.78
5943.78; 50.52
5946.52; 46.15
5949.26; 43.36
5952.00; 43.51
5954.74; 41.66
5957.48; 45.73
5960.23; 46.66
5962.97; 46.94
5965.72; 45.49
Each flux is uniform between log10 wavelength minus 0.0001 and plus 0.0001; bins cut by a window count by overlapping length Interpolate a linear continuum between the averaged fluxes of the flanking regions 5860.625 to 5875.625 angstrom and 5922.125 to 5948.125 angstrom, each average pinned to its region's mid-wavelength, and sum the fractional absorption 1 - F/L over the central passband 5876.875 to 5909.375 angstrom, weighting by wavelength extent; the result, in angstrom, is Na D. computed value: 4.0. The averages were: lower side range 46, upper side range 48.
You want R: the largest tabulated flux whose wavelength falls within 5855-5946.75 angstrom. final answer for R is 51.44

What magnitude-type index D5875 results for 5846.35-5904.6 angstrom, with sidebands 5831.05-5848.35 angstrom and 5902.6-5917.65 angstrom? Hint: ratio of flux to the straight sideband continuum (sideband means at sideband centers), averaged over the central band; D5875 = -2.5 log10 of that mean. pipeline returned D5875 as 0.11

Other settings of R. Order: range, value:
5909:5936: 51.2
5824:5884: 51.74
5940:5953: 50.52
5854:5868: 50.36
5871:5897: 48.88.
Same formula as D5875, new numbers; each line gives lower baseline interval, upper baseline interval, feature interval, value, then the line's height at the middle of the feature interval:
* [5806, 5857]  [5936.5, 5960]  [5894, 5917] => 0.08 mag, 46.6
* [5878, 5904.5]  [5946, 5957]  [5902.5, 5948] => -0.15 mag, 41.8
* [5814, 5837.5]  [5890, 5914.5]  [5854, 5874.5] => -0.02 mag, 45.1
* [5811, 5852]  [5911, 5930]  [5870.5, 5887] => 0.06 mag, 48.1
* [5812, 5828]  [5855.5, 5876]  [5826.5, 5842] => -0.04 mag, 47.4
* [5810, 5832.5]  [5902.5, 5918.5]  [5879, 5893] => 0.18 mag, 47.7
